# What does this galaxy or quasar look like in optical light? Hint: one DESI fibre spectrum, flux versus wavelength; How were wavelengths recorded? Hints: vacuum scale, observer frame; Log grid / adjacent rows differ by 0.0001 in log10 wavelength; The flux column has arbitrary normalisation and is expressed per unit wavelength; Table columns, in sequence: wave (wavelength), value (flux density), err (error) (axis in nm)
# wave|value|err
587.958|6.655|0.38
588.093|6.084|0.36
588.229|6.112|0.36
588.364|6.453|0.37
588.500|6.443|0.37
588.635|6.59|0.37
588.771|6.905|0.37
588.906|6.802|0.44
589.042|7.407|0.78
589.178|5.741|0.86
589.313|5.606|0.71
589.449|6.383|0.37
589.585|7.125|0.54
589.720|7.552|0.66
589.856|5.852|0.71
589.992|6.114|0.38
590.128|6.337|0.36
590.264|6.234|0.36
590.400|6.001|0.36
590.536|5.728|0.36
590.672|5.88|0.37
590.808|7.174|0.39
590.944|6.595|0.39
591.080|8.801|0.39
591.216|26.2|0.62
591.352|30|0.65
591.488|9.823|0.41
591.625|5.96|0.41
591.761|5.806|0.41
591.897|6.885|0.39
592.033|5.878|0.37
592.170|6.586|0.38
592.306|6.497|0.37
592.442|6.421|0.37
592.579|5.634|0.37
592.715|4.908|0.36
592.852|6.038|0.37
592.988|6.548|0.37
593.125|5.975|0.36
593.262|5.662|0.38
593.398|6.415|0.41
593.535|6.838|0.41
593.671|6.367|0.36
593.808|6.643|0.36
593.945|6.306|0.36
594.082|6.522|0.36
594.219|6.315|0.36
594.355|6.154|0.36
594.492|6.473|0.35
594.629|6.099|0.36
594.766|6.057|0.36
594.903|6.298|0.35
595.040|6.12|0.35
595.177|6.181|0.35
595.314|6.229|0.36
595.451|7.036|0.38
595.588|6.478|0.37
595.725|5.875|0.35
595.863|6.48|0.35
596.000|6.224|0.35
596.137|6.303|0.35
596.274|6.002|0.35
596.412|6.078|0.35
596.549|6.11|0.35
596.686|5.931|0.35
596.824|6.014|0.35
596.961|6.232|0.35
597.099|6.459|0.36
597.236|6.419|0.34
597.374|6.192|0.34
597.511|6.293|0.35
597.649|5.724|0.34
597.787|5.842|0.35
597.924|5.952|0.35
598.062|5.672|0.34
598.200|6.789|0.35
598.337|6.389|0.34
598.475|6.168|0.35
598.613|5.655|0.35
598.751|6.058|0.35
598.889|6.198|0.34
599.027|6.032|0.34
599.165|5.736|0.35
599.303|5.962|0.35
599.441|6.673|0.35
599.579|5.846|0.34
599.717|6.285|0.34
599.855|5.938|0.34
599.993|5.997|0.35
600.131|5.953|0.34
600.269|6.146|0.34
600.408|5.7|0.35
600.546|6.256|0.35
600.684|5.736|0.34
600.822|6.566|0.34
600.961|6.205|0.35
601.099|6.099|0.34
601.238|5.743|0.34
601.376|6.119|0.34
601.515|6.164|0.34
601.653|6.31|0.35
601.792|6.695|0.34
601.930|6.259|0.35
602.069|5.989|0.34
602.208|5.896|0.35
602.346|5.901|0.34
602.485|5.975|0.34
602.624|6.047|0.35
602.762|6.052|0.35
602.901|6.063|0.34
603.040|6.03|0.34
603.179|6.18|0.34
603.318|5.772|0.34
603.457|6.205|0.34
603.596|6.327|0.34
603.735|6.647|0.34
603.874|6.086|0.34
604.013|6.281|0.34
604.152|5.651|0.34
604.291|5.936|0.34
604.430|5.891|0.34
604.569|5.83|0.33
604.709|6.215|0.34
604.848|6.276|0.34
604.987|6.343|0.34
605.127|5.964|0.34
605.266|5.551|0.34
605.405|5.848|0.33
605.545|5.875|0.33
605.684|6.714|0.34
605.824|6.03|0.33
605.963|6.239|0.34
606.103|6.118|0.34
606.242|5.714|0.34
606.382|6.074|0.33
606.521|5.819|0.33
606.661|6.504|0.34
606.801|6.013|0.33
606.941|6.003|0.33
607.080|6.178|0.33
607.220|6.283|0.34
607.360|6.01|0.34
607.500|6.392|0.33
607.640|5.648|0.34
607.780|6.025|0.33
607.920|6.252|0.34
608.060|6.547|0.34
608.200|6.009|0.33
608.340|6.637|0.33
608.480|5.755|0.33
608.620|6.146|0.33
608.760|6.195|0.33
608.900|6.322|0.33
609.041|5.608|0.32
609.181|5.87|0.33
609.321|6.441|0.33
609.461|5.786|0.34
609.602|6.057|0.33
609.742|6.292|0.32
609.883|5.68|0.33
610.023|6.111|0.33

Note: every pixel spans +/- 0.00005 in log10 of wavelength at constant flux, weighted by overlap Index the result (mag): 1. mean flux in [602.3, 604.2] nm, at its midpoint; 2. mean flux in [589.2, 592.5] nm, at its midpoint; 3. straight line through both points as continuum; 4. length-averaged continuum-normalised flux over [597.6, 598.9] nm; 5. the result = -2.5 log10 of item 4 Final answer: 0.16 mag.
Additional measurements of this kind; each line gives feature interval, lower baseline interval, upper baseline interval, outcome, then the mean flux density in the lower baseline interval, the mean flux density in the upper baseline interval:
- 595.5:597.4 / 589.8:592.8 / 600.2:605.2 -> 0.19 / 8.42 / 6.1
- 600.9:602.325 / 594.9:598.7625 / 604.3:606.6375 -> -0.01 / 6.18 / 6.04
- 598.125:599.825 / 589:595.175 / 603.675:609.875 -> 0.10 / 7.36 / 6.09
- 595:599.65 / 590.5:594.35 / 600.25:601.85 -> 0.13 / 8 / 6.14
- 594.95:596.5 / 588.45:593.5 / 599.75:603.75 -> 0.11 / 7.63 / 6.1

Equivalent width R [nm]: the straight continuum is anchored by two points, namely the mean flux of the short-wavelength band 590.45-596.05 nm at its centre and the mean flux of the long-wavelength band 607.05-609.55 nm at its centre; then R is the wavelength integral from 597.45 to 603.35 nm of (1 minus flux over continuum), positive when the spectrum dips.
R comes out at 0.645 nm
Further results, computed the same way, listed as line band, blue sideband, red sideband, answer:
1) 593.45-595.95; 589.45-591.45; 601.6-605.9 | 0.62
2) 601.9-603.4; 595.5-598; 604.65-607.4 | 0.02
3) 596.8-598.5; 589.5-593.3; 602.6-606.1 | 0.22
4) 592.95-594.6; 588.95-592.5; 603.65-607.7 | 0.31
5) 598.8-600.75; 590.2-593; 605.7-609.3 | 0.34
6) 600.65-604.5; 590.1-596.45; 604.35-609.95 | 0.22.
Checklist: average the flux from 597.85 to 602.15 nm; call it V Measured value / 6.11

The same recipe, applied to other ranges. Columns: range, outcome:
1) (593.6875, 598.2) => 6.22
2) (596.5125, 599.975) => 6.1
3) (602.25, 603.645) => 6.05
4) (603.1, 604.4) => 6.11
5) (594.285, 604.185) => 6.14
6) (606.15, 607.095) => 6.04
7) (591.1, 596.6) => 7.42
